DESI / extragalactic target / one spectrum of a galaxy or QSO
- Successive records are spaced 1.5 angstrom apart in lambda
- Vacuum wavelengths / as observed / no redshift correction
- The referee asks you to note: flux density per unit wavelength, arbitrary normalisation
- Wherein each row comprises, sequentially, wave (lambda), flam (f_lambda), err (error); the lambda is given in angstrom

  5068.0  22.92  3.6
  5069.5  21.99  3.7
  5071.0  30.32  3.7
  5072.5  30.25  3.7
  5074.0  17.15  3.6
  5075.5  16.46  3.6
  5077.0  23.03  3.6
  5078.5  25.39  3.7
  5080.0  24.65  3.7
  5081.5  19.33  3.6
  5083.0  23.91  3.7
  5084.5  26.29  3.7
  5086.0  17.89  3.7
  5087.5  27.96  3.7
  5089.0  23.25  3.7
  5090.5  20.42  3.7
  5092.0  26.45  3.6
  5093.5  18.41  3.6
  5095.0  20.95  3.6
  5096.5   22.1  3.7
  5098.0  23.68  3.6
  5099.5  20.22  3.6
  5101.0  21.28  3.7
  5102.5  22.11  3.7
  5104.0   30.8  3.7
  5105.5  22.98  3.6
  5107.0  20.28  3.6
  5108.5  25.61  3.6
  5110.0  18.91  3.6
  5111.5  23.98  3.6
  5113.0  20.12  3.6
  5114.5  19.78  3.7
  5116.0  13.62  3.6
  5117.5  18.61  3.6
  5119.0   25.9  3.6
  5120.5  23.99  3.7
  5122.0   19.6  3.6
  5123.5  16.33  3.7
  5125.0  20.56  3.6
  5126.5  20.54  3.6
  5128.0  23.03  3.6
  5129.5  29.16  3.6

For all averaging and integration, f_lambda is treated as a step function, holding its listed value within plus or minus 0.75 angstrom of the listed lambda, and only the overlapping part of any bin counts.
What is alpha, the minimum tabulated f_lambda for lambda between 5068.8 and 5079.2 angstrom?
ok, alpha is 16.46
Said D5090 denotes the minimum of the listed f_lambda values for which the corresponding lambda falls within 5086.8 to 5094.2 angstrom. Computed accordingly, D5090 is 18.41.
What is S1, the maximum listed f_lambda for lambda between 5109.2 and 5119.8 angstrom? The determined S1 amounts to 25.9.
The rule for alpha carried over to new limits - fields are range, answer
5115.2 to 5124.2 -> 13.62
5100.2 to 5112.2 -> 18.91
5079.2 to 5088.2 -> 17.89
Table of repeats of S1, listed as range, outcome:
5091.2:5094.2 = 26.45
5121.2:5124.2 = 19.6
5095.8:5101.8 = 23.68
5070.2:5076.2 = 30.32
